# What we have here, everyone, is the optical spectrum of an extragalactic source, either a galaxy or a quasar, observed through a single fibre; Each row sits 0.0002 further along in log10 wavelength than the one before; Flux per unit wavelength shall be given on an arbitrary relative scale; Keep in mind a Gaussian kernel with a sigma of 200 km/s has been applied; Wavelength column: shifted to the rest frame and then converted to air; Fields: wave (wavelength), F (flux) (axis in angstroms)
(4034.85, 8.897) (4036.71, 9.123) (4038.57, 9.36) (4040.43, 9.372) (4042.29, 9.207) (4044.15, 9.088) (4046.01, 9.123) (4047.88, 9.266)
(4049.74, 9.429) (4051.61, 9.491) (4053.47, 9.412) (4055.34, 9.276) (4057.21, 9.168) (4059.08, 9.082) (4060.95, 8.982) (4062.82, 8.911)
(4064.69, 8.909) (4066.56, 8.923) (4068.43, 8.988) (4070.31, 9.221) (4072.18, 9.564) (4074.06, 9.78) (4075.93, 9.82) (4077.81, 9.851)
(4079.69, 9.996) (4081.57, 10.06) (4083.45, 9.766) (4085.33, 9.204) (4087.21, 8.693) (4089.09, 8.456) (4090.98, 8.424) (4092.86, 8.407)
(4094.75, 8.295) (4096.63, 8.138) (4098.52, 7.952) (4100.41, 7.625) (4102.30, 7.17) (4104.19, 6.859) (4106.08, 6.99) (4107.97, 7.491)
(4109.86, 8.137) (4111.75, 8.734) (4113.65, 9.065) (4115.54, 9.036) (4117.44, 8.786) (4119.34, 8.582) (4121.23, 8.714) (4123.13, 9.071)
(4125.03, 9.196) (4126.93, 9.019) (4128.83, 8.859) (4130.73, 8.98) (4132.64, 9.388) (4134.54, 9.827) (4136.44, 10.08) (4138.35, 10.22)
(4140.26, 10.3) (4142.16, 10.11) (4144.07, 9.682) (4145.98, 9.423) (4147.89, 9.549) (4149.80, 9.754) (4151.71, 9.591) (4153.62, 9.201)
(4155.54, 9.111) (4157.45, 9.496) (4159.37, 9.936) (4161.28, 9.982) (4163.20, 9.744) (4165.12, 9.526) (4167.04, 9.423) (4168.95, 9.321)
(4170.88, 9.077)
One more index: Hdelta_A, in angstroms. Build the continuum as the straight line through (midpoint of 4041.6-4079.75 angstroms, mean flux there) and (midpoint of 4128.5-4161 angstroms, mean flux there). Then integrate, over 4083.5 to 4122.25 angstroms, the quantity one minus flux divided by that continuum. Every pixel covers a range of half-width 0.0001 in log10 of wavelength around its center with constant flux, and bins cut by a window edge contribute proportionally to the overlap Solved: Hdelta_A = 4.88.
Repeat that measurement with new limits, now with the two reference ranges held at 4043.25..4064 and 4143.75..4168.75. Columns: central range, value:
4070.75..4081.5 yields -0.6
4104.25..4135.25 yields 2.5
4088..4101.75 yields 1.7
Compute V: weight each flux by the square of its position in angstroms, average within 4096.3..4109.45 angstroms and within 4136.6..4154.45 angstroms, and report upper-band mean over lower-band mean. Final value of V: 1.3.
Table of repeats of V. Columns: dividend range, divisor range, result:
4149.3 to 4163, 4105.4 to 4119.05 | 1.17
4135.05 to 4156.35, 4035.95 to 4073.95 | 1.10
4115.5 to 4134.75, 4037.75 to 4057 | 1.01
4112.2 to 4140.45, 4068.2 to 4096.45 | 1.02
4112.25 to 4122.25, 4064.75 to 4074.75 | 0.98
